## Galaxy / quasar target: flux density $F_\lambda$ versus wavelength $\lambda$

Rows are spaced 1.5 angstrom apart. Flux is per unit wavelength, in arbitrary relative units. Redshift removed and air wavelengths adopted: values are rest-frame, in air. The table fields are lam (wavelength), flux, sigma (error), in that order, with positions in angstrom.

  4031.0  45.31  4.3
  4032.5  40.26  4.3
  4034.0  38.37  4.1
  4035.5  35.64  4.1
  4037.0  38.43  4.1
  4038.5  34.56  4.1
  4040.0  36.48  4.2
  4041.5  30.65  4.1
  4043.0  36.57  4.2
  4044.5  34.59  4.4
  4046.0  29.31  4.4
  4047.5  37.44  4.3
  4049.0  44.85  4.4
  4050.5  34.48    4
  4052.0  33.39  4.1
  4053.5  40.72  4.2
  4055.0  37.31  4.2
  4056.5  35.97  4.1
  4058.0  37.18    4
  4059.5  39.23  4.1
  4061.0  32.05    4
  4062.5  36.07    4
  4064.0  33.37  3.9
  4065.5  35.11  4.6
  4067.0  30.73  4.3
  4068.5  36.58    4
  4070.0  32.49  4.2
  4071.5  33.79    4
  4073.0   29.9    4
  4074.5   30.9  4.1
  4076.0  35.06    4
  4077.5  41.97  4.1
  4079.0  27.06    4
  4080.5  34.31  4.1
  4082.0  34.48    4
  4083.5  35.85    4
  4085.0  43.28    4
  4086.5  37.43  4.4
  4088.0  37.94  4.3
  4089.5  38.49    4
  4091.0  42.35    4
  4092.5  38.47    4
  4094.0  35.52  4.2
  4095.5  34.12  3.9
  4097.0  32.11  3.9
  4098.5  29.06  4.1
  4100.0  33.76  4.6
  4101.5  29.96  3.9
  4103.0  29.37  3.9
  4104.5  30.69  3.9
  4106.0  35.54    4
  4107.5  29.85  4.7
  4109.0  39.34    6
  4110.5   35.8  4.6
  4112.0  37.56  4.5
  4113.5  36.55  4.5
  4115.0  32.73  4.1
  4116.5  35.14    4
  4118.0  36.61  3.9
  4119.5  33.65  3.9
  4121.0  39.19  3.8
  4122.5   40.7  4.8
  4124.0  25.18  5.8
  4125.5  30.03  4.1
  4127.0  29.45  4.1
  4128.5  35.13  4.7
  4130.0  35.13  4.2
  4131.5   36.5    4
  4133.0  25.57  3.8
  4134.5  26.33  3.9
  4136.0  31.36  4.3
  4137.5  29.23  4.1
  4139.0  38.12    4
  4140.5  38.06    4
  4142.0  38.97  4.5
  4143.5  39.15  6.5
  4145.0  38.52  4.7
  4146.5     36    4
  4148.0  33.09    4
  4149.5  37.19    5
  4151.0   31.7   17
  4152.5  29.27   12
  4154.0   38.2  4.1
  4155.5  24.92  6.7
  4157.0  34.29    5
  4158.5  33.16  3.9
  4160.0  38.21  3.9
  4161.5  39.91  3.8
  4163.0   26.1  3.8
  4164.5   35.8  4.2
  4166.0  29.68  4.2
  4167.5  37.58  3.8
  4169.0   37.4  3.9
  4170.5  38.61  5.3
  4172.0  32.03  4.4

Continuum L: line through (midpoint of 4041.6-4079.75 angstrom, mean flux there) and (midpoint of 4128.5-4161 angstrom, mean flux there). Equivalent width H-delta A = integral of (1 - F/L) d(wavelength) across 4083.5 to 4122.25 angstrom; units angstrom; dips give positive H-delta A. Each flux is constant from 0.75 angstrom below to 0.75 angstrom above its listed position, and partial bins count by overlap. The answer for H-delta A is -1.1 angstrom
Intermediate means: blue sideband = 35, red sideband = 34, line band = 35.5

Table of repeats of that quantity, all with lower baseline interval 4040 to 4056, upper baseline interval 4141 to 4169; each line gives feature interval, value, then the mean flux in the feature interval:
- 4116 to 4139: 1.5 angstrom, 32.8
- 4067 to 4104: 0.9 angstrom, 34.7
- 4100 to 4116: 0.7 angstrom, 33.8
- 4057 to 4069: 0.3 angstrom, 35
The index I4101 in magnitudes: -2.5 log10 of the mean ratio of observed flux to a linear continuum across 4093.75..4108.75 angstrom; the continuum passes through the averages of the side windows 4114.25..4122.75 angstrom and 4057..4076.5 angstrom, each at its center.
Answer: 0.11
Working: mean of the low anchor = 34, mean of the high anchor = 36.1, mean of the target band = 32.1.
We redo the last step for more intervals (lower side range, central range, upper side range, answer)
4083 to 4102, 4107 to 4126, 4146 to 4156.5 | 0.00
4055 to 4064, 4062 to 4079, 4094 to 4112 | 0.04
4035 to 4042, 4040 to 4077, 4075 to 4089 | 0.02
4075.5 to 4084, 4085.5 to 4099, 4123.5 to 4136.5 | -0.08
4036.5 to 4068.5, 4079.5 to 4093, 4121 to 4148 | -0.09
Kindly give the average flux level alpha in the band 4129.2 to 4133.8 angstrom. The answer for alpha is 32.4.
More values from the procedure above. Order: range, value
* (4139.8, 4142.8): 38.5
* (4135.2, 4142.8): 35.1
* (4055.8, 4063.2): 36.1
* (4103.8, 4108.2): 32.1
